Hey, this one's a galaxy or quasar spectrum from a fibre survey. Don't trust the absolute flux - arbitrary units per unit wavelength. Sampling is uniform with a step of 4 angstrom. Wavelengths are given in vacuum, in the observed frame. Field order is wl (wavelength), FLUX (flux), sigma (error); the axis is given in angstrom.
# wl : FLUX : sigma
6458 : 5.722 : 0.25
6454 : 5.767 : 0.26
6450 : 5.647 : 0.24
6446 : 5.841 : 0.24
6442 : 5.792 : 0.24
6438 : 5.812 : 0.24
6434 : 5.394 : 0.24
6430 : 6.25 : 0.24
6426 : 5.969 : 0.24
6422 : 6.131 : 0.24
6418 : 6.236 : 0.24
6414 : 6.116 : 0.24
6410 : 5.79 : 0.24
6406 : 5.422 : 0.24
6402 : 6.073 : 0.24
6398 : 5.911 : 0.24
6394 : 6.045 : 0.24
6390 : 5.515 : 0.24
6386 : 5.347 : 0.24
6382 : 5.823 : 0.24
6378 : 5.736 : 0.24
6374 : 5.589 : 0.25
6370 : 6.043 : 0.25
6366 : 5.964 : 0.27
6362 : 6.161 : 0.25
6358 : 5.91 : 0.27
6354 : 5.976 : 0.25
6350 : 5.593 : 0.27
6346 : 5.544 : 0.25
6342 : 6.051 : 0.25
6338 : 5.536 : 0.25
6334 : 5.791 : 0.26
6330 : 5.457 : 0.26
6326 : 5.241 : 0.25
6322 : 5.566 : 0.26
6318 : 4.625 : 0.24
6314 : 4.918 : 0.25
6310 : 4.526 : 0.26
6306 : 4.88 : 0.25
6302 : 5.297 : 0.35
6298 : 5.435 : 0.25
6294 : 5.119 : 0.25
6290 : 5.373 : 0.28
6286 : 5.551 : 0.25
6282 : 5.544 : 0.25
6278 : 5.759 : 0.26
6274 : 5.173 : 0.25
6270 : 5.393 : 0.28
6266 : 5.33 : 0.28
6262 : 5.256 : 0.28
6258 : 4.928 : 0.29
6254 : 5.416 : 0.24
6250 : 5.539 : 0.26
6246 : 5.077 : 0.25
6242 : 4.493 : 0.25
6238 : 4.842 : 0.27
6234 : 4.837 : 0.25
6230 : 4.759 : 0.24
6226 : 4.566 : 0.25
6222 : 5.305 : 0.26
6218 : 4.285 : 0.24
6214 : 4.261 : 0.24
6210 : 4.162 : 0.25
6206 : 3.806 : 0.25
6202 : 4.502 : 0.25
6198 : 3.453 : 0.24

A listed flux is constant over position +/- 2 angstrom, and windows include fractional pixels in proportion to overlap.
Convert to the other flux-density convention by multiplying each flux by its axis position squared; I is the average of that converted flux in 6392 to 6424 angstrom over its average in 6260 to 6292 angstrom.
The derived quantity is 1.15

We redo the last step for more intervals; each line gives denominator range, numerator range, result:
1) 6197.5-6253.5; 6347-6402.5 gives 1.32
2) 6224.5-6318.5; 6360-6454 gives 1.19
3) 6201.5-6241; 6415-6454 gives 1.39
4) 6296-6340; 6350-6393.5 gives 1.13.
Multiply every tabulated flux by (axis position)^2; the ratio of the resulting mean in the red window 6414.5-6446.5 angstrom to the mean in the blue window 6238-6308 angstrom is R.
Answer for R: 1.2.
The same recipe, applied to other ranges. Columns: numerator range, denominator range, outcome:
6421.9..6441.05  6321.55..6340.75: 1.10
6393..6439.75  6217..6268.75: 1.25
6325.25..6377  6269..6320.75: 1.13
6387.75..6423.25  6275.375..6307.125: 1.14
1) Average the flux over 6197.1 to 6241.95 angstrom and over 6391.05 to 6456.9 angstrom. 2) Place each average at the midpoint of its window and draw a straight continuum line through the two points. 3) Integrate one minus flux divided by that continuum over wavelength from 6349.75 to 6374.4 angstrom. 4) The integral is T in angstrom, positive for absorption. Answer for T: -2.2 angstrom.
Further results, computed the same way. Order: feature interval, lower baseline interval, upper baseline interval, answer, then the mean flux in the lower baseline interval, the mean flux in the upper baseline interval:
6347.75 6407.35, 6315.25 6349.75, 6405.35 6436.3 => -1.10 angstrom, 5.47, 5.93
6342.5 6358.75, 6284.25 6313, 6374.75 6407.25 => -0.85 angstrom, 5.16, 5.74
